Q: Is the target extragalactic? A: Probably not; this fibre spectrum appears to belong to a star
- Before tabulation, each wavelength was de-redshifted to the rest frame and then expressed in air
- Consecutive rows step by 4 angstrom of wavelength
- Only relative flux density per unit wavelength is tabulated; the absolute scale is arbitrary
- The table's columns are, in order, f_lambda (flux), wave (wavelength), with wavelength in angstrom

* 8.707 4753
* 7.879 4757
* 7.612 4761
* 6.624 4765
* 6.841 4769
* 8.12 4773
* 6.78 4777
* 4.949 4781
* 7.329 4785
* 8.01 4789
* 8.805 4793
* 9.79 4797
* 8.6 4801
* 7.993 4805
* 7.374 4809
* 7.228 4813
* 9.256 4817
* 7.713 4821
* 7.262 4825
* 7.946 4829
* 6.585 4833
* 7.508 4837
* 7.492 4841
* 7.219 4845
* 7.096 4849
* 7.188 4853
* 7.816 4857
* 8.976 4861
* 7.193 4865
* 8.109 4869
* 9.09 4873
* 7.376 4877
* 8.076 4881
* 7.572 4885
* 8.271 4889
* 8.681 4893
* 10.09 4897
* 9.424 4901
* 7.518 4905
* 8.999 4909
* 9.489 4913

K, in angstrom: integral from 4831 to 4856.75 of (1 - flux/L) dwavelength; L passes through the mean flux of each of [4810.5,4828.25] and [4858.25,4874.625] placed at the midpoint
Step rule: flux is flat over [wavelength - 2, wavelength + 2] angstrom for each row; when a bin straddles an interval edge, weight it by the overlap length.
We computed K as 2.8 angstrom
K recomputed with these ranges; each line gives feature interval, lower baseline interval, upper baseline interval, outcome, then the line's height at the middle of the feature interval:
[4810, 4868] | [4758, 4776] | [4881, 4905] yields 3.2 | 8.07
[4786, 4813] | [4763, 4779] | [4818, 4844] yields -3.8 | 7.28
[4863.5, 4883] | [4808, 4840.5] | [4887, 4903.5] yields 1.4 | 8.62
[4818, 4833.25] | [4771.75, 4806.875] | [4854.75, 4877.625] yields 0.7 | 7.96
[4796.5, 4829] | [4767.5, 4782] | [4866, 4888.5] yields -3.7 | 7.24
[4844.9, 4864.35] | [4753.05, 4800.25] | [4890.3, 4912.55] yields 1.8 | 8.45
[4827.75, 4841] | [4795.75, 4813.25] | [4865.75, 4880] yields 1.4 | 8.17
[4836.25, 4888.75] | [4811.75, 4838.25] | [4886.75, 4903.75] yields 3.9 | 8.39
